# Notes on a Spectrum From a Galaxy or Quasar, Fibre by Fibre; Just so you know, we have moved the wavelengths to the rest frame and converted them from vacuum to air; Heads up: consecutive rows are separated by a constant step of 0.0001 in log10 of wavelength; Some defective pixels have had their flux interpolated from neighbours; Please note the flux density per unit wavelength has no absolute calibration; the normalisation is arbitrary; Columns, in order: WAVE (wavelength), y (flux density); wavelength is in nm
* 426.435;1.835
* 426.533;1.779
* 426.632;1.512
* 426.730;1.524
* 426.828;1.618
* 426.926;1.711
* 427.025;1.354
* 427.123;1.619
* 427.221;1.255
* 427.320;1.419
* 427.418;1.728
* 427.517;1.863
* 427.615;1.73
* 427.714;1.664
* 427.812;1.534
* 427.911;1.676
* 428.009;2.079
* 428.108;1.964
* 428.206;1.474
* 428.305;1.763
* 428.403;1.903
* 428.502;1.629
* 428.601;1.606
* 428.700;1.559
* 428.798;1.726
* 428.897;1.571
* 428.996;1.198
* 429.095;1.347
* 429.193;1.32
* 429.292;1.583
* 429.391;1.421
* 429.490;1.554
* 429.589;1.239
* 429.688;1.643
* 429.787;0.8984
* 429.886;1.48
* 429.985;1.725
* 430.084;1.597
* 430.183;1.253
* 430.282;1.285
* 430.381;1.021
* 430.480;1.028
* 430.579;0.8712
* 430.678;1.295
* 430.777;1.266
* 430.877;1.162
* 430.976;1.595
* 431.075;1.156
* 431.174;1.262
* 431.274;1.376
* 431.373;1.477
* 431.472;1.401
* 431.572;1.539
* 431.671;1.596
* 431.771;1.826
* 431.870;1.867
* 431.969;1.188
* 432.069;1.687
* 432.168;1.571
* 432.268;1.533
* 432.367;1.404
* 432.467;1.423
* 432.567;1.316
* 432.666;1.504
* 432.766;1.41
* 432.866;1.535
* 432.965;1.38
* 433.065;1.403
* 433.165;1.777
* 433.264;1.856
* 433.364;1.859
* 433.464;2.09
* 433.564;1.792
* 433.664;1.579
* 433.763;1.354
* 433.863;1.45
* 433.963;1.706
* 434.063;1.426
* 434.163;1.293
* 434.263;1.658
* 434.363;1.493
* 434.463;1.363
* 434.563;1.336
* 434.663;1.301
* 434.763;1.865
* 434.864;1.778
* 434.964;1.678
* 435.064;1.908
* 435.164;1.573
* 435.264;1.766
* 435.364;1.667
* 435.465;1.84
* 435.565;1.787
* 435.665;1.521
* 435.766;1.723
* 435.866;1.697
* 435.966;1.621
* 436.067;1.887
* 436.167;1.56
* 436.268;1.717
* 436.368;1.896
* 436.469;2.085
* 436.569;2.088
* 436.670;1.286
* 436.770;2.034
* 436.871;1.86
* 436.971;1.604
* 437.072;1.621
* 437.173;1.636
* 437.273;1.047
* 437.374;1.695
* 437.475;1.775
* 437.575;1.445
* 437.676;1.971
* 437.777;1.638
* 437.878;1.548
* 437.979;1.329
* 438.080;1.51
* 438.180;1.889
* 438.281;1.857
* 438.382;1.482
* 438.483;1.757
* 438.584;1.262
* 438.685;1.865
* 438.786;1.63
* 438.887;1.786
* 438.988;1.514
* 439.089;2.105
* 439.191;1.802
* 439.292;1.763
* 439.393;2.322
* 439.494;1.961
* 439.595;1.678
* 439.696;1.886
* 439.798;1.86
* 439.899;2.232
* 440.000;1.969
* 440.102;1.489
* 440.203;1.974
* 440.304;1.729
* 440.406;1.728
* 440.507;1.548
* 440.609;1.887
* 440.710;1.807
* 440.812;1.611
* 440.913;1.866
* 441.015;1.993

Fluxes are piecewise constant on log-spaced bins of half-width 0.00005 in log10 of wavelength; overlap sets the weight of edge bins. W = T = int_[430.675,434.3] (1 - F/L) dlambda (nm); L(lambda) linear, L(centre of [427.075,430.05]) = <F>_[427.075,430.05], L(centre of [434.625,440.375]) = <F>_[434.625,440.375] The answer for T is 0.281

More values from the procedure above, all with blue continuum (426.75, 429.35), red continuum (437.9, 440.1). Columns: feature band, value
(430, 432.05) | 0.36 nm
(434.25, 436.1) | 0.07 nm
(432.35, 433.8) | 0.09 nm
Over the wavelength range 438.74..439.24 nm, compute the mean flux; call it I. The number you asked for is 1.77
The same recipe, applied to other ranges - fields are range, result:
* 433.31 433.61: 1.91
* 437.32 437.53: 1.72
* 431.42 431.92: 1.65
